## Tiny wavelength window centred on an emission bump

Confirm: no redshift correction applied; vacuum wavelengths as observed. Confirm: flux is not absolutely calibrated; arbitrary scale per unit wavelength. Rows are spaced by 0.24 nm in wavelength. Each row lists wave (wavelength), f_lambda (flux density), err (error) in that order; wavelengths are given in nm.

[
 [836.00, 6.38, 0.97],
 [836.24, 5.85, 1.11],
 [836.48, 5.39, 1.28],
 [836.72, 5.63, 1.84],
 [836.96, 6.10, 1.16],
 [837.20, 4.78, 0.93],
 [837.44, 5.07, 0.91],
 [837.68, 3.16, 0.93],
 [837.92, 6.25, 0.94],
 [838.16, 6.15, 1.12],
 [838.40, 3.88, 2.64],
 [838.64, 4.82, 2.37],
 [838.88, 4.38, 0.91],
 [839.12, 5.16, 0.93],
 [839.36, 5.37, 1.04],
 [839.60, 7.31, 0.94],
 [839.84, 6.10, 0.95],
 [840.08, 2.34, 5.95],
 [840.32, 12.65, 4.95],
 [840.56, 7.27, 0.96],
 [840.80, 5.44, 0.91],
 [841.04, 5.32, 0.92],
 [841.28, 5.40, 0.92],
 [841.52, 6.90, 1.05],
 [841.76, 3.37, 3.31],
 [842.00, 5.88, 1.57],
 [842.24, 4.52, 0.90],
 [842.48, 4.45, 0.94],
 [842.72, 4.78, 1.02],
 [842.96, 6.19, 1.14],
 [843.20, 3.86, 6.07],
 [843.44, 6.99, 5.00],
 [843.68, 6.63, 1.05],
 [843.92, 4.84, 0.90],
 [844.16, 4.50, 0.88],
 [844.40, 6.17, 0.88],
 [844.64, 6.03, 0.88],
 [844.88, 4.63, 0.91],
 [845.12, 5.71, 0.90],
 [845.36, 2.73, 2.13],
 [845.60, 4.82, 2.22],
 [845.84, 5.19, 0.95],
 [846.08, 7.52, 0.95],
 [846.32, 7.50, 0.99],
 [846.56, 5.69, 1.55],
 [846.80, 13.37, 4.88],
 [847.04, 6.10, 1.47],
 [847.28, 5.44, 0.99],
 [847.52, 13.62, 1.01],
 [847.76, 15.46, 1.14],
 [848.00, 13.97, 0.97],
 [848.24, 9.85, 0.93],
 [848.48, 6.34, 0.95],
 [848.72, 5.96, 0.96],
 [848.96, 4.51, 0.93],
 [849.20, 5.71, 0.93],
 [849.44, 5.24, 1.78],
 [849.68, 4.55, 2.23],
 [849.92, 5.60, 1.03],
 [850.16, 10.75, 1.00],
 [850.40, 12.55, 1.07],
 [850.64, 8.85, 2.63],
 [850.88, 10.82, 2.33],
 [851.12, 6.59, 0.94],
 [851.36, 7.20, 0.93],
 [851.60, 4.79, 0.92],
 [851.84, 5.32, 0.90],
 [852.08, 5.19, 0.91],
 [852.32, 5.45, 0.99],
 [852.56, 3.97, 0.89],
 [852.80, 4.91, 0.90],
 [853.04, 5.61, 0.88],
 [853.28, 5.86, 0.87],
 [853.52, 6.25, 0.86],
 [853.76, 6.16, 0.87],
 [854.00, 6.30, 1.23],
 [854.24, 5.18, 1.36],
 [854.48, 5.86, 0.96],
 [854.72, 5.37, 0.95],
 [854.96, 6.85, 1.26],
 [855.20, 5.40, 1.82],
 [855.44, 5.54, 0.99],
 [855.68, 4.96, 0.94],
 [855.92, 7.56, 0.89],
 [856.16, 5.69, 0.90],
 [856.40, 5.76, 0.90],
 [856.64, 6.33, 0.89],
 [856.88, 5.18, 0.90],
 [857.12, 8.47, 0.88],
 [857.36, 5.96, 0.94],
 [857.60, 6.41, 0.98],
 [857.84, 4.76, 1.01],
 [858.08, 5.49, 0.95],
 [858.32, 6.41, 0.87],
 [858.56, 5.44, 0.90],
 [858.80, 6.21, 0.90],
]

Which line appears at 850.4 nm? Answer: [N II] 6583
